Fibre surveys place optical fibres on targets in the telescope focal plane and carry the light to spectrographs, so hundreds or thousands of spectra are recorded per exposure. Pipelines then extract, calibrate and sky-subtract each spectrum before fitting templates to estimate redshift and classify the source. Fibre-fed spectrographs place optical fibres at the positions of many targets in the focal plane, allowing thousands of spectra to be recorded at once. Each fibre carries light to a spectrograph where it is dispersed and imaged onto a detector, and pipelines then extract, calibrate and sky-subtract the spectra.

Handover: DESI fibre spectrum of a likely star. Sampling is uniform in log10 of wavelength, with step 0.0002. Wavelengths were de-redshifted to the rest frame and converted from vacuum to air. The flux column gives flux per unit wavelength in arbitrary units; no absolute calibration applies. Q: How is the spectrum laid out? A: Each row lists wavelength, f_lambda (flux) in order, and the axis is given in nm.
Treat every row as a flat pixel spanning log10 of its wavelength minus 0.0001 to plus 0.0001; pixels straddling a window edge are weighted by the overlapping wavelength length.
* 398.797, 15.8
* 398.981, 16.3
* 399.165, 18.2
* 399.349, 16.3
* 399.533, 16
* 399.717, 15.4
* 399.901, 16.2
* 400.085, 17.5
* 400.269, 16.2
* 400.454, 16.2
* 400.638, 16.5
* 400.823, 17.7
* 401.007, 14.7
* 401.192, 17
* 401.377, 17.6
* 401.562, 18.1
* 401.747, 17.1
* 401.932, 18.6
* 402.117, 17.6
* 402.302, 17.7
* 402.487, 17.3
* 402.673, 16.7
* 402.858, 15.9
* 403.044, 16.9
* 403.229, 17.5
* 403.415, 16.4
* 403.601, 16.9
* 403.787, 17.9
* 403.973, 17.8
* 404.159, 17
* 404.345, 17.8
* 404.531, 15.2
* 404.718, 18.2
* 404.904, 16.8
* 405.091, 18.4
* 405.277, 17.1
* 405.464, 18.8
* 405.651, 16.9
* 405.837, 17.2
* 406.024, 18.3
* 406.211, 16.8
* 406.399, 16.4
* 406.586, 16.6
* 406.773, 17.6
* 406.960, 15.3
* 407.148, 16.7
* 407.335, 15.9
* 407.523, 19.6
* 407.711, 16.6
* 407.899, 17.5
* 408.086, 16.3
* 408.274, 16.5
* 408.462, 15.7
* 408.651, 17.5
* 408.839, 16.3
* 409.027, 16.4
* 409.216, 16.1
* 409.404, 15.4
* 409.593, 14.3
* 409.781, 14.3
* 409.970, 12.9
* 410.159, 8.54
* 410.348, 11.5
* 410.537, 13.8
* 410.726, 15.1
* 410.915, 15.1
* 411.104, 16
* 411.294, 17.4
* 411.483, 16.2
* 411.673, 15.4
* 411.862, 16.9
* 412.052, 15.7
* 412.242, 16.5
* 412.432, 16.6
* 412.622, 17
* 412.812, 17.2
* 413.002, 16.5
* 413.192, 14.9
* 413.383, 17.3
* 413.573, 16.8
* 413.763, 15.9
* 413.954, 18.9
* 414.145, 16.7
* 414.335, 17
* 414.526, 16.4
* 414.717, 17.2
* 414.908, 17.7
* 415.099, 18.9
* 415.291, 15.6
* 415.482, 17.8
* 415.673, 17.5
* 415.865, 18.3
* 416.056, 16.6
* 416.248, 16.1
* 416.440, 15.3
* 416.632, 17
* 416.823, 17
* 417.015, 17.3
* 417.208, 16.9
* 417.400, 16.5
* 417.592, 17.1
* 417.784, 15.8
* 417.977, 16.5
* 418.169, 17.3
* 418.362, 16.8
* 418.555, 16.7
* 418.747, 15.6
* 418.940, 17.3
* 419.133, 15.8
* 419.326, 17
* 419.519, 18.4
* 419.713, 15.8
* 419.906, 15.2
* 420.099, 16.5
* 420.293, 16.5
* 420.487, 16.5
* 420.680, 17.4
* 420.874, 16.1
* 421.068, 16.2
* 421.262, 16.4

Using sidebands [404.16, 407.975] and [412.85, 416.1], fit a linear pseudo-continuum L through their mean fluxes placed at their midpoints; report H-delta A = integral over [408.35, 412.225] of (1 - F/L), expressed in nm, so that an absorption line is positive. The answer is 0.47 nm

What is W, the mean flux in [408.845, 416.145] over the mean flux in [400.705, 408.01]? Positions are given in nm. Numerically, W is 0.93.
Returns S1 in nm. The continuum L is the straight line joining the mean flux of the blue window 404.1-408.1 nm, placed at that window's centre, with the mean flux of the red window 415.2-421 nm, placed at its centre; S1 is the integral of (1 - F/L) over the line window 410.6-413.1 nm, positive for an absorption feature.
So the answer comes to 0.10 nm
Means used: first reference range 17.2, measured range 16.2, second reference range 16.7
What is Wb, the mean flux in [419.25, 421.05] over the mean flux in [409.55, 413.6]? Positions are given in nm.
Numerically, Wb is 1.09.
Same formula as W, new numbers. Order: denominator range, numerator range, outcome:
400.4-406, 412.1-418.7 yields 0.98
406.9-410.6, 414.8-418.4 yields 1.10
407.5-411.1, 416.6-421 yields 1.10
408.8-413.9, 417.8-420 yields 1.07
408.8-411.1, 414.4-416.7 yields 1.20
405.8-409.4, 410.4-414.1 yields 0.97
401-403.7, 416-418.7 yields 0.97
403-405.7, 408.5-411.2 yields 0.84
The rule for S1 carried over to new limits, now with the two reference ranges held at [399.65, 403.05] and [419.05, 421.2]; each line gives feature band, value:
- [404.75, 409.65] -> -0.020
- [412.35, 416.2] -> -0.096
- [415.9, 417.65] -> -0.014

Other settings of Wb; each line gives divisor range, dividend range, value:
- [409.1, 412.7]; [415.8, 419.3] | 1.11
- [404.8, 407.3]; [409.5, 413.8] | 0.89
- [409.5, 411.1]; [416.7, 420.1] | 1.25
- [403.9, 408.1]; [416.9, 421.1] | 0.97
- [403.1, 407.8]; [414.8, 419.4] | 0.98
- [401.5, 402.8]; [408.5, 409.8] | 0.90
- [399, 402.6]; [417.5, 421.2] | 0.98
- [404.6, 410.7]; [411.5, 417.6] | 1.04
